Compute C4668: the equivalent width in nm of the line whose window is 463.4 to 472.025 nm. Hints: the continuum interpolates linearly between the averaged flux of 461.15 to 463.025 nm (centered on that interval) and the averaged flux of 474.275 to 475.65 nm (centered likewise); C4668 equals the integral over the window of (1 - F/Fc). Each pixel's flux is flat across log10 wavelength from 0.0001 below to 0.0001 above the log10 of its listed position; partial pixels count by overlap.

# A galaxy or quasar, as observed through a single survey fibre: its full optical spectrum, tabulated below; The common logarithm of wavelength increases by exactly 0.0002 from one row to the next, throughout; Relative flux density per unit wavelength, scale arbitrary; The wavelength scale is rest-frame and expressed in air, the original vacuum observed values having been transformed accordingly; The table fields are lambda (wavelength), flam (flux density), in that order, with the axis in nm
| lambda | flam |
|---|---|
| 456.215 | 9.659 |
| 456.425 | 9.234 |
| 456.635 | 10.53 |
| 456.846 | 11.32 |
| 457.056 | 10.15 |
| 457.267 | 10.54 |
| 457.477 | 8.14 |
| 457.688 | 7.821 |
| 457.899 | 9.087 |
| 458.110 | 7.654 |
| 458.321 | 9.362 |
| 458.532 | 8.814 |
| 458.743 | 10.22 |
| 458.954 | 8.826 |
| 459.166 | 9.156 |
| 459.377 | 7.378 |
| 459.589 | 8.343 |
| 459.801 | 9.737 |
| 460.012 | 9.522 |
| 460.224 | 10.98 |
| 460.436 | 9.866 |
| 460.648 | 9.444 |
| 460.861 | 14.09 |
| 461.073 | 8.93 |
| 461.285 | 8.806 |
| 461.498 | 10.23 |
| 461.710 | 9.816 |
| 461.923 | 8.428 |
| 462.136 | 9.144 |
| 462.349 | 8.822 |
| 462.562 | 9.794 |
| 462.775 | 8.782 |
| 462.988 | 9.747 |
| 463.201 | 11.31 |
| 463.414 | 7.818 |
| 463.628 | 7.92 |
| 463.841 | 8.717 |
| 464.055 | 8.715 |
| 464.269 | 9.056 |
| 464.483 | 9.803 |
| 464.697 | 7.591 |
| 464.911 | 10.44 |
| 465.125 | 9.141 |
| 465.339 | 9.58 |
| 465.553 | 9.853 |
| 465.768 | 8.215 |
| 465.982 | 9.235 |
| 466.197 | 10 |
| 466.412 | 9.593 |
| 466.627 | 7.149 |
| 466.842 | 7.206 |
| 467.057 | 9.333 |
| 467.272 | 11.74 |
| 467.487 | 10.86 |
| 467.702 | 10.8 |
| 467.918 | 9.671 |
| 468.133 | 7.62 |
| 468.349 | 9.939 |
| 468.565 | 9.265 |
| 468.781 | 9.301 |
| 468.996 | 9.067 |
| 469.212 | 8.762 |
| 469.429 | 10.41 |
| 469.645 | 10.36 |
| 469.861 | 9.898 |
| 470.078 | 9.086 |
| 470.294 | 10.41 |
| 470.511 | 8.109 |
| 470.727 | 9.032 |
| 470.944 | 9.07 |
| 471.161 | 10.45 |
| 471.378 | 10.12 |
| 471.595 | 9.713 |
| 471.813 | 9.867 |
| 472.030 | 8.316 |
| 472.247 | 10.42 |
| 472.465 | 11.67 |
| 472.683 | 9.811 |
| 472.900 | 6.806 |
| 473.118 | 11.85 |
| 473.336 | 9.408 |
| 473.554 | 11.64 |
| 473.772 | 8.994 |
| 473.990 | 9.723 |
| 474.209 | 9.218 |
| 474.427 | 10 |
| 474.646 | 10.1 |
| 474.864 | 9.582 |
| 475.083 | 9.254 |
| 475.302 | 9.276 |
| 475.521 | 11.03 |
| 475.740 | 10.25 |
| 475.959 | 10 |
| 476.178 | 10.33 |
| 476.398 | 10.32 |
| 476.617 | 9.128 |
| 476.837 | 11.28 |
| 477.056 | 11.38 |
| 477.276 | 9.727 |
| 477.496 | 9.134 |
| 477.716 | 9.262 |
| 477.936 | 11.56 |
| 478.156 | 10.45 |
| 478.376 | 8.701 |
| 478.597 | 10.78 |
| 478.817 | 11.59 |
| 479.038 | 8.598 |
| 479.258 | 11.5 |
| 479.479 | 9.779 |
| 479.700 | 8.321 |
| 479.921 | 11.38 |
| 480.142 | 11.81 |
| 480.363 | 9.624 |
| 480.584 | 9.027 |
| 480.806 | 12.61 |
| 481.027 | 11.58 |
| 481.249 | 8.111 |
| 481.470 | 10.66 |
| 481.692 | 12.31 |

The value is 0.18 nm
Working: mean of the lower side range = 9.26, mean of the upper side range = 9.86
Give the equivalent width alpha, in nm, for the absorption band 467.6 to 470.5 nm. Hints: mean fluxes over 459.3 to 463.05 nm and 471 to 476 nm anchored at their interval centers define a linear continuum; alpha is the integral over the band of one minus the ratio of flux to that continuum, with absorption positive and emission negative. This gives 0.07 nm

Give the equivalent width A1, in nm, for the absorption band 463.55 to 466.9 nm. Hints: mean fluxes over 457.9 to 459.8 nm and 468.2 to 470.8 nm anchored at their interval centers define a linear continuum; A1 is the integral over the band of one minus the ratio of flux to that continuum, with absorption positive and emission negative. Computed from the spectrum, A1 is 0.10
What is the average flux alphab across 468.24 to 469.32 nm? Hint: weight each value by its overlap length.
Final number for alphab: 9.27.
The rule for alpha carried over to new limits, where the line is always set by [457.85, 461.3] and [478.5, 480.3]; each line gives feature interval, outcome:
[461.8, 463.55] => 0.071 nm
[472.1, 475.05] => 0.073 nm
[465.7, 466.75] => 0.101 nm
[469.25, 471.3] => 0.075 nm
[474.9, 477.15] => 0.018 nm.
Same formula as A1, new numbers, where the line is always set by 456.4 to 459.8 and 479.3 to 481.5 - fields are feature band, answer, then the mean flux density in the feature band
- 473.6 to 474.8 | 0.03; 9.72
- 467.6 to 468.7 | 0.03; 9.44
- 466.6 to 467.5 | 0.03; 9.28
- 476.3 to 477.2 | -0.03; 10.5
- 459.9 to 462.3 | -0.15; 9.9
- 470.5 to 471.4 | 0.04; 9.42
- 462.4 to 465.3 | 0.10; 9.15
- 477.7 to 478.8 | -0.02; 10.4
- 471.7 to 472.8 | -0.01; 9.99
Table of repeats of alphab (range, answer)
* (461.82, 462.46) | 8.8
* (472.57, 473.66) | 9.91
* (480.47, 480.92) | 10.8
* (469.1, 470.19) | 9.7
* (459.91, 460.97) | 10.8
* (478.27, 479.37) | 10.2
